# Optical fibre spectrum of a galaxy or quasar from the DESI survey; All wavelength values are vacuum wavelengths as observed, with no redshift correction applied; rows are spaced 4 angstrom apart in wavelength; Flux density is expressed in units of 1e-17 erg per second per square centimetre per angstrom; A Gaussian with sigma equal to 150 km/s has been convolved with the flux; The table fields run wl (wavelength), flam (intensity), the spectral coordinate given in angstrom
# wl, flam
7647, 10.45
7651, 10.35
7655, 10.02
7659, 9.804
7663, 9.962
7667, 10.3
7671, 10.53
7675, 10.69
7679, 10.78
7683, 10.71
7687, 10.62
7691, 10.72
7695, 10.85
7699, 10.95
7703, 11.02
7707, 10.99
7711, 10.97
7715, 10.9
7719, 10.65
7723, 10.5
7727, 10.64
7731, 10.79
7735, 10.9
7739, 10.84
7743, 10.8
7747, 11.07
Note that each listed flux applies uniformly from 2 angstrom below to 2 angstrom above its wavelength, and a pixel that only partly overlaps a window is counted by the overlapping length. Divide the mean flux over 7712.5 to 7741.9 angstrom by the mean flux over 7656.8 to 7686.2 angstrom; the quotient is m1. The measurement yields 1.0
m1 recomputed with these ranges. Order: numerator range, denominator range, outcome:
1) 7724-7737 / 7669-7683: 1.01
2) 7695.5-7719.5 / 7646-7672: 1.07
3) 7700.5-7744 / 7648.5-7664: 1.08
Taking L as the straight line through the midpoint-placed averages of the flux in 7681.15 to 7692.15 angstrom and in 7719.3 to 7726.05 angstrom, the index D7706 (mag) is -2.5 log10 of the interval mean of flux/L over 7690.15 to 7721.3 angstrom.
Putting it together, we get -0.03 mag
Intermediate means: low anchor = 10.7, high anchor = 10.6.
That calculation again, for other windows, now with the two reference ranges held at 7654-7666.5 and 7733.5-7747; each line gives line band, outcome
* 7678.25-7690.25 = -0.05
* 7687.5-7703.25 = -0.05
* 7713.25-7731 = 0.00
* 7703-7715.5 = -0.05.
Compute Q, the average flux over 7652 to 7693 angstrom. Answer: 10.4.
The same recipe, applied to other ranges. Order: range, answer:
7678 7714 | 10.8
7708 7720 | 10.9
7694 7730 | 10.8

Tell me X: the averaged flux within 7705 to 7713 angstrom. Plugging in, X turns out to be 11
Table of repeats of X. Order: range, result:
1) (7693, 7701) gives 10.9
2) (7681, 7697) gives 10.7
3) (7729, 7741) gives 10.8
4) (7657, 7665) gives 9.88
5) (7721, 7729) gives 10.6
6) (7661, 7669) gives 10.1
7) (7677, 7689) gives 10.7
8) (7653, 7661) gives 9.91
